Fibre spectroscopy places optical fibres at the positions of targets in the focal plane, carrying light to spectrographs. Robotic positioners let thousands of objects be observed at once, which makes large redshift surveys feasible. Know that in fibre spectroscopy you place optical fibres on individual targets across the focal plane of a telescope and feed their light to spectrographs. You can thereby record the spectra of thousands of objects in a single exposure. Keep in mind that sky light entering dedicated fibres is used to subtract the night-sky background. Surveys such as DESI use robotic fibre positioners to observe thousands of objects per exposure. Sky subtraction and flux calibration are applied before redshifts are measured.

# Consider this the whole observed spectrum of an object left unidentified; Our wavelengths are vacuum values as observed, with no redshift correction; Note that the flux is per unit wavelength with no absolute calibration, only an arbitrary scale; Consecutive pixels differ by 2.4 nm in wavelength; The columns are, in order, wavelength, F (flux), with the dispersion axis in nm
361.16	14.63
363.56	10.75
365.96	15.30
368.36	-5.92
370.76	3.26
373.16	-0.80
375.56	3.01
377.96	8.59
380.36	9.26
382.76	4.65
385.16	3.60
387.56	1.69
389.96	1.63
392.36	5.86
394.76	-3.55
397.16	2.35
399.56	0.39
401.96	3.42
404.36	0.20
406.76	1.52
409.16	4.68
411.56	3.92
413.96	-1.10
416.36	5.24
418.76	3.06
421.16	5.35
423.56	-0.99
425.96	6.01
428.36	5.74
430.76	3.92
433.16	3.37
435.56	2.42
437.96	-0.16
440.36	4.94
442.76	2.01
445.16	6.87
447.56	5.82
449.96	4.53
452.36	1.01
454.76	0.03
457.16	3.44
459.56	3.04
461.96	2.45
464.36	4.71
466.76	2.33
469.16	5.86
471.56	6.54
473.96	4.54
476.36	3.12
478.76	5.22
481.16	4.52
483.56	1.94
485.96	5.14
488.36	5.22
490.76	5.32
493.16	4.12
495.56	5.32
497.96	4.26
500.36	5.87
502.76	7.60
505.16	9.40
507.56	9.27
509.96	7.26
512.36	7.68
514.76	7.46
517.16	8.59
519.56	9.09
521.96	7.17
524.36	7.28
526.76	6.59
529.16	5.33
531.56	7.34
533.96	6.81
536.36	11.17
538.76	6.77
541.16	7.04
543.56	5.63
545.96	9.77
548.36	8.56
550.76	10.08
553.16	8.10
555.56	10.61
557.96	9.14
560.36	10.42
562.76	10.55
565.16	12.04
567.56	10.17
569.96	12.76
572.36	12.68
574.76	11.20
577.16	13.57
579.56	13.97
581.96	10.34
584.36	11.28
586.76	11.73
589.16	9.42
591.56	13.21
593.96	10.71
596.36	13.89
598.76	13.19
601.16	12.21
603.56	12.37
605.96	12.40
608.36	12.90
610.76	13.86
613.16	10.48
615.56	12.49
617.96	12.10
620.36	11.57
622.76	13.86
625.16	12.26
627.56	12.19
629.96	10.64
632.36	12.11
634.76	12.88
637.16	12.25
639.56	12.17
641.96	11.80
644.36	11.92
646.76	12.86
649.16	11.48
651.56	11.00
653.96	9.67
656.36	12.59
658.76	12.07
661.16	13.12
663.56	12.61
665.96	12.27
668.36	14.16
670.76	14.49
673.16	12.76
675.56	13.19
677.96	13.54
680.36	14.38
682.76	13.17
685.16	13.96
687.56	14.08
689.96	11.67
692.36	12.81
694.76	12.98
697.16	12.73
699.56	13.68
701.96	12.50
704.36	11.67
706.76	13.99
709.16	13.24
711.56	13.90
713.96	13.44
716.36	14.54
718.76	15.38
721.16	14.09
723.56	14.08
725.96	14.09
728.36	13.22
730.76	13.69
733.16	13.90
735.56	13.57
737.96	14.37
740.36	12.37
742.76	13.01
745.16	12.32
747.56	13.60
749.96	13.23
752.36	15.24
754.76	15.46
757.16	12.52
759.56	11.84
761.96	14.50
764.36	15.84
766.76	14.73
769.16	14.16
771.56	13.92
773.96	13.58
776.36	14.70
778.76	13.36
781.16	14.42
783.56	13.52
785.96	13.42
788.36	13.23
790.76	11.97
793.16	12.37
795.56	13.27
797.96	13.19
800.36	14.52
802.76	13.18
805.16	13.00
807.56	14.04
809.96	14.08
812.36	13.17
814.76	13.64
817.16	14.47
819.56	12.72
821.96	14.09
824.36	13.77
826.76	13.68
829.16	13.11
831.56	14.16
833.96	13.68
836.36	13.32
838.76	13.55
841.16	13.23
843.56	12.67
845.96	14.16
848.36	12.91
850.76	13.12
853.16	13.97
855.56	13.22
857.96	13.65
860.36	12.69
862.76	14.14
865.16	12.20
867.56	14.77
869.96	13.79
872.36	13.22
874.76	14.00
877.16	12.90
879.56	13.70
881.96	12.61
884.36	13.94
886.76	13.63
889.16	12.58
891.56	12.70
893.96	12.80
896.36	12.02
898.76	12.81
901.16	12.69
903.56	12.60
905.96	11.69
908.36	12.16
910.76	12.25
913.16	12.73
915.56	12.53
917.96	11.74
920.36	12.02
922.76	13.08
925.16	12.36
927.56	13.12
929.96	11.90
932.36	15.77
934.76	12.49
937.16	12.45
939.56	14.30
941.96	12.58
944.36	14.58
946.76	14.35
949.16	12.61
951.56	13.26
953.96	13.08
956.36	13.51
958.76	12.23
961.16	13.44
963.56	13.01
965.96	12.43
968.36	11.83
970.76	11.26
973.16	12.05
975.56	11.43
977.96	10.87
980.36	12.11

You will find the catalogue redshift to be 0.26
